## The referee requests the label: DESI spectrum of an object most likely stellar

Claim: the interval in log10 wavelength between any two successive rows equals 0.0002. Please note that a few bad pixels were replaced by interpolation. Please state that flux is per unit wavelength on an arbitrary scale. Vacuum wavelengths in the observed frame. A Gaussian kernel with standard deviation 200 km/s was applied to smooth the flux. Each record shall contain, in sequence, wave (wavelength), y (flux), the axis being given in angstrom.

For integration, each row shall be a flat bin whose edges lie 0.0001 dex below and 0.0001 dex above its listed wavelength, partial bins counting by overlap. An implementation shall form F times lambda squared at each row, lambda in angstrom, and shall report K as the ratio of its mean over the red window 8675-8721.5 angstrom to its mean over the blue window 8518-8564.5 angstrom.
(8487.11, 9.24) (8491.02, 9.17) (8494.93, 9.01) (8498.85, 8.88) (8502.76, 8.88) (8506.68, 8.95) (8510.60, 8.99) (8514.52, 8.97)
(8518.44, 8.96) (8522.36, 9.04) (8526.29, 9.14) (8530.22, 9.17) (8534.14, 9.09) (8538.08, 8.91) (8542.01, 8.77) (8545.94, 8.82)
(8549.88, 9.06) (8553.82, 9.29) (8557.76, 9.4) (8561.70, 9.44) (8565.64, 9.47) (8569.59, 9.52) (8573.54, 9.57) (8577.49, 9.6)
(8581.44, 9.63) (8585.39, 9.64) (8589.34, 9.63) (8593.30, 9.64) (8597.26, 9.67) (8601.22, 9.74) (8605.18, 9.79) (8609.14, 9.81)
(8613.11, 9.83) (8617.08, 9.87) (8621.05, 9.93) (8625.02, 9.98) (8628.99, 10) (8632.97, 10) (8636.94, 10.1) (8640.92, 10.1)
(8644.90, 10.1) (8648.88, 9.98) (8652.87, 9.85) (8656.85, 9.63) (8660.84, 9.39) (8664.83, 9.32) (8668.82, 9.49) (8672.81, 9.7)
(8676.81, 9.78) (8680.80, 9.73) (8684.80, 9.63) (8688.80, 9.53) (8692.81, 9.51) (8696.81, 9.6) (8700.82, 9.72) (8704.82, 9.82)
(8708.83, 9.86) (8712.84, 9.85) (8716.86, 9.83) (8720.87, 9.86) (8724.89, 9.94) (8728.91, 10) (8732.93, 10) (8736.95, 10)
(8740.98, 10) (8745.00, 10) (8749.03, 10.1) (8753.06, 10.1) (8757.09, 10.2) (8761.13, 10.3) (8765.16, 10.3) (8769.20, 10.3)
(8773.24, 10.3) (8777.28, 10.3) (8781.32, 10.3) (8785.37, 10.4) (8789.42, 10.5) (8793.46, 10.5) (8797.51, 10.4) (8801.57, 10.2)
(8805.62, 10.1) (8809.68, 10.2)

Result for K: 1.1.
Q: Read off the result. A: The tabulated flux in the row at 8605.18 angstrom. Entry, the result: 9.79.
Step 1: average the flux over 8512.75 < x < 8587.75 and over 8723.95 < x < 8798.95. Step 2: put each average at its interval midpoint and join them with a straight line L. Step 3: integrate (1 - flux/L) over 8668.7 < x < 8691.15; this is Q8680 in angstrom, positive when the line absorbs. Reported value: 0.4 angstrom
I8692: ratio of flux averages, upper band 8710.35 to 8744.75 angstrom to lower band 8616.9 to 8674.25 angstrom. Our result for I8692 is 1.0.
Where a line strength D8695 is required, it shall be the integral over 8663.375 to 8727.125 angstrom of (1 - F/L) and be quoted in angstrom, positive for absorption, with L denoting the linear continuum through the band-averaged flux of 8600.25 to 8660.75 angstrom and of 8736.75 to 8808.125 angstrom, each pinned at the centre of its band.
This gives 2.3 angstrom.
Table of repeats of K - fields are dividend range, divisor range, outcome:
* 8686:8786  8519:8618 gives 1.10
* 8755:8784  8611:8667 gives 1.08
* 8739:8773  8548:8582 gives 1.13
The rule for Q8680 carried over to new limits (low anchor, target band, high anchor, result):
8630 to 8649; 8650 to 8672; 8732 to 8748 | 1.1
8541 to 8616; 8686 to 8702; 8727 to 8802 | 0.6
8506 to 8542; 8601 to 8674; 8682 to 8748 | -2.5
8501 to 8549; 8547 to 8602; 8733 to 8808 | -1.6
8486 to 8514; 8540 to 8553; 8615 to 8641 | 0.6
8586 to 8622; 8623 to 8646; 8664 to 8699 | -0.8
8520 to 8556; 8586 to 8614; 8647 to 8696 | -1.2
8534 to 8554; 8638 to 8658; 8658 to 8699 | -1.1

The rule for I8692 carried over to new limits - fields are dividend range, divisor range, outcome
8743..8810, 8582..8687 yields 1.05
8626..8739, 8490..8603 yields 1.06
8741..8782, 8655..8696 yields 1.07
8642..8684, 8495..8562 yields 1.07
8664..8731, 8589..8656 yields 0.98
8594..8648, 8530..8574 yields 1.08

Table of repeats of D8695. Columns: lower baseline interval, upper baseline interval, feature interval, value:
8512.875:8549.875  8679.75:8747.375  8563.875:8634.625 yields -3.35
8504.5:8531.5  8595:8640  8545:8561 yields 0.24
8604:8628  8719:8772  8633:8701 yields 1.61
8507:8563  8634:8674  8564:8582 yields -0.50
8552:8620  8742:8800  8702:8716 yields 0.31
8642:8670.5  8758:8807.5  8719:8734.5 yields 0.15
